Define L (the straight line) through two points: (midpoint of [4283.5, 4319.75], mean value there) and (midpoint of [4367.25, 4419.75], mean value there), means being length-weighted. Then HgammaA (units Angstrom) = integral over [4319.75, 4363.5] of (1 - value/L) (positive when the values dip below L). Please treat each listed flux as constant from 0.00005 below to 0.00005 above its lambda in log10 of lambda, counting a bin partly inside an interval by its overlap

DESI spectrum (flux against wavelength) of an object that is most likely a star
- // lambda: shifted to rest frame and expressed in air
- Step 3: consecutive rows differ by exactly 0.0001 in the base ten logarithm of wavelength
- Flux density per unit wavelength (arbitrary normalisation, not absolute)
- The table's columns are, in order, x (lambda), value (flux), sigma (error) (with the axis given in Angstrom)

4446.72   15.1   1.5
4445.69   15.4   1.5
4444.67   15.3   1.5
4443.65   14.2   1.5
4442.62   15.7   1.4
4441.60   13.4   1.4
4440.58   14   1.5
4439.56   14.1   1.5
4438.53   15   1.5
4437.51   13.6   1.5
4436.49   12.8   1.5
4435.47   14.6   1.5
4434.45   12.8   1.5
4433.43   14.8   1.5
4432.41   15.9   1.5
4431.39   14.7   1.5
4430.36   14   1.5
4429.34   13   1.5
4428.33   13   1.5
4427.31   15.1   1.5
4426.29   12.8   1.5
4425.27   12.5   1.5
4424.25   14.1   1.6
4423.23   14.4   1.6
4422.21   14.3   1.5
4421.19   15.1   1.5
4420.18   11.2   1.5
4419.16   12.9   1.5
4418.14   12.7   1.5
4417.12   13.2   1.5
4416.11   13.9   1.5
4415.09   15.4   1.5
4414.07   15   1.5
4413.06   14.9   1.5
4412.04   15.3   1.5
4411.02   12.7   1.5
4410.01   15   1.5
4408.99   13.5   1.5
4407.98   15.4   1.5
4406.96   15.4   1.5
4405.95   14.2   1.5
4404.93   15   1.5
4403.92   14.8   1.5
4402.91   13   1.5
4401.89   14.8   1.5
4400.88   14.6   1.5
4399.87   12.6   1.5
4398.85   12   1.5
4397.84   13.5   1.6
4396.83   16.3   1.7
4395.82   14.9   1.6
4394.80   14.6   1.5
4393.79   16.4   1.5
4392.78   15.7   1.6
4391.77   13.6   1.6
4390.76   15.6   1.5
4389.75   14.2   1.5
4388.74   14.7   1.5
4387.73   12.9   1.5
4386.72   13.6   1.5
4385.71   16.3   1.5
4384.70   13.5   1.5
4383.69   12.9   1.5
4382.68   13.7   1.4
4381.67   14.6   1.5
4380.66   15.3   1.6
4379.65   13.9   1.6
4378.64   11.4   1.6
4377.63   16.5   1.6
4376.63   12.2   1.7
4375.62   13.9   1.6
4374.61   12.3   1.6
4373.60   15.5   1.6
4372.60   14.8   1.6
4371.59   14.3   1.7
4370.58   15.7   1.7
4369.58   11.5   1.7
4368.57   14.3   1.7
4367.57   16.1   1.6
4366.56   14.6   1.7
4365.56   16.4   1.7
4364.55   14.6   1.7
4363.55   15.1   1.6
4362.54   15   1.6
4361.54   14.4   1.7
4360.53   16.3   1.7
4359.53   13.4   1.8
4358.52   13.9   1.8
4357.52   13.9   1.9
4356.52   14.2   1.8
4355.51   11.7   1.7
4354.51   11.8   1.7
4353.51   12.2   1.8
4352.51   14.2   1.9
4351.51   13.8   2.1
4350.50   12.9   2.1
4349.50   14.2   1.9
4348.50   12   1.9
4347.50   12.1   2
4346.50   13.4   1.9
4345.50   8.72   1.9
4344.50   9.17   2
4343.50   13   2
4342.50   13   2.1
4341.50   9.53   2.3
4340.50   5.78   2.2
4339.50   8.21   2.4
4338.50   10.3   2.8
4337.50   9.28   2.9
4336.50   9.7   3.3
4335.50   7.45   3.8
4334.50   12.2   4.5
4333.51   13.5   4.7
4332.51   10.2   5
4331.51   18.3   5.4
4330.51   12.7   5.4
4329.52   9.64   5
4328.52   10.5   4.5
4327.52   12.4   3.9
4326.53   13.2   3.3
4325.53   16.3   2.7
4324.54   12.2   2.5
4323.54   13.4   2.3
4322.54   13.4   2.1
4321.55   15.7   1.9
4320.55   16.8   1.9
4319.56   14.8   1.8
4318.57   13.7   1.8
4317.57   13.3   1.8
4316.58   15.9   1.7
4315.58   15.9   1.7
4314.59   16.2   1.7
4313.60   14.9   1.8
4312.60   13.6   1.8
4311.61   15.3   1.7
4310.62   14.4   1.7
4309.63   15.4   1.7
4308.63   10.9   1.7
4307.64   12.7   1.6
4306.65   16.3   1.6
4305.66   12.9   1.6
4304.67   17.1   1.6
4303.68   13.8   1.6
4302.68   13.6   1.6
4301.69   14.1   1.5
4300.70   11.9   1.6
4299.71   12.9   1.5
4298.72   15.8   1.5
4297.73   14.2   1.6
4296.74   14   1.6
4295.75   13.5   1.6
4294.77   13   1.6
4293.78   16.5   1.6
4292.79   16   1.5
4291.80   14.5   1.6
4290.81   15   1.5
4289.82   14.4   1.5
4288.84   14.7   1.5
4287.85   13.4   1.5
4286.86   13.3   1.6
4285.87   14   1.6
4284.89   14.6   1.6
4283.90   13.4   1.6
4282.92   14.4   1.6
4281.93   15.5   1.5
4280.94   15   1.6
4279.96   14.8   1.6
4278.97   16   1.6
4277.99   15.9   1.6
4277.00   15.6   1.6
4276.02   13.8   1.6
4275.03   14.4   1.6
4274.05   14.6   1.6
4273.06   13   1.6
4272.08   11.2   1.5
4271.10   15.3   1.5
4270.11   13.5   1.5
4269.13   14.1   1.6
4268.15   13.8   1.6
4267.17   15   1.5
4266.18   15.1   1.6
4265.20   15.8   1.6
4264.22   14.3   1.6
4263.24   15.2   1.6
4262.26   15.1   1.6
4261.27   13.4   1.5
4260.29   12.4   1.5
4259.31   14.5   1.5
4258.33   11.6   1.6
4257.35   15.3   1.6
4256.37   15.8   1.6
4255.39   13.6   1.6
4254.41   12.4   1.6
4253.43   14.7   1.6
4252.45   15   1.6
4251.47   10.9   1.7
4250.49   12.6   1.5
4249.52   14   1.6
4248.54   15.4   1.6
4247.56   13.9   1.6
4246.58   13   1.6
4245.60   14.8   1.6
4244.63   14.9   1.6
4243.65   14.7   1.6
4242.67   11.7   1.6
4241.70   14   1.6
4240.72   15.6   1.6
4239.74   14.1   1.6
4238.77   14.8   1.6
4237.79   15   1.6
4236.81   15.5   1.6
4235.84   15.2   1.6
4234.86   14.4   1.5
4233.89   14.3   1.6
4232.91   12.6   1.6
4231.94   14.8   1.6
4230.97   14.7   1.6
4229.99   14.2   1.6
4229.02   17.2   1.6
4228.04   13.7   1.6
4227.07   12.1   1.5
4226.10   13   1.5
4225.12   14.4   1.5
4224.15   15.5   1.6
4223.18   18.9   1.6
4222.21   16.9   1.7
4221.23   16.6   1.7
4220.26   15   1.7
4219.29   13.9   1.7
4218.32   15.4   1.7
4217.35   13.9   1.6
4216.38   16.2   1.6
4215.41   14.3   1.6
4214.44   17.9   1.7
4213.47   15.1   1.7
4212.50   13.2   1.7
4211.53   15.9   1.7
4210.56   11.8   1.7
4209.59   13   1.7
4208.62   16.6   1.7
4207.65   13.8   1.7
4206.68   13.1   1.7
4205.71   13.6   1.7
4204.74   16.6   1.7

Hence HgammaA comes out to 5.6 Angstrom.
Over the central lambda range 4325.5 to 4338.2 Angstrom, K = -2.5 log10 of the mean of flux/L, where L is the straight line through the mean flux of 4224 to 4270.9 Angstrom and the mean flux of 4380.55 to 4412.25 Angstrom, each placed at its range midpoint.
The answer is 0.21 mag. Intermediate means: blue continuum 14.2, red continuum 14.4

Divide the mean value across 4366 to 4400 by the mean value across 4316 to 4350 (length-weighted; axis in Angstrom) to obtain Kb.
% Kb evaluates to 1.17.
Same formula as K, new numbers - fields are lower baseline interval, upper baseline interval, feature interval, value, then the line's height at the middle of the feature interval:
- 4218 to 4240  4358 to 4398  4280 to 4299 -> 0.017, 14.7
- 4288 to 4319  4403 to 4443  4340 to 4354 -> 0.215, 14.3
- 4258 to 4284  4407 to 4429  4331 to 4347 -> 0.302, 14.2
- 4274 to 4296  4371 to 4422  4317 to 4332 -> 0.055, 14.5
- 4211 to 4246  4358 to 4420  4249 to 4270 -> 0.054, 14.7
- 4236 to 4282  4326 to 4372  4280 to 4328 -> -0.072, 13.4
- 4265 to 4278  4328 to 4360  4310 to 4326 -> -0.168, 12.6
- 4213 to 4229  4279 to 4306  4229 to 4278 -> 0.047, 14.8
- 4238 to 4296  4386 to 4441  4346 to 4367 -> 0.030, 14.2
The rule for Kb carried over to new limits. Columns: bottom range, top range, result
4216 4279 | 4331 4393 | 0.91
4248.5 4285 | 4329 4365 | 0.86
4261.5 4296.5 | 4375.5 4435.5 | 0.98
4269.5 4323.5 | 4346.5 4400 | 0.98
